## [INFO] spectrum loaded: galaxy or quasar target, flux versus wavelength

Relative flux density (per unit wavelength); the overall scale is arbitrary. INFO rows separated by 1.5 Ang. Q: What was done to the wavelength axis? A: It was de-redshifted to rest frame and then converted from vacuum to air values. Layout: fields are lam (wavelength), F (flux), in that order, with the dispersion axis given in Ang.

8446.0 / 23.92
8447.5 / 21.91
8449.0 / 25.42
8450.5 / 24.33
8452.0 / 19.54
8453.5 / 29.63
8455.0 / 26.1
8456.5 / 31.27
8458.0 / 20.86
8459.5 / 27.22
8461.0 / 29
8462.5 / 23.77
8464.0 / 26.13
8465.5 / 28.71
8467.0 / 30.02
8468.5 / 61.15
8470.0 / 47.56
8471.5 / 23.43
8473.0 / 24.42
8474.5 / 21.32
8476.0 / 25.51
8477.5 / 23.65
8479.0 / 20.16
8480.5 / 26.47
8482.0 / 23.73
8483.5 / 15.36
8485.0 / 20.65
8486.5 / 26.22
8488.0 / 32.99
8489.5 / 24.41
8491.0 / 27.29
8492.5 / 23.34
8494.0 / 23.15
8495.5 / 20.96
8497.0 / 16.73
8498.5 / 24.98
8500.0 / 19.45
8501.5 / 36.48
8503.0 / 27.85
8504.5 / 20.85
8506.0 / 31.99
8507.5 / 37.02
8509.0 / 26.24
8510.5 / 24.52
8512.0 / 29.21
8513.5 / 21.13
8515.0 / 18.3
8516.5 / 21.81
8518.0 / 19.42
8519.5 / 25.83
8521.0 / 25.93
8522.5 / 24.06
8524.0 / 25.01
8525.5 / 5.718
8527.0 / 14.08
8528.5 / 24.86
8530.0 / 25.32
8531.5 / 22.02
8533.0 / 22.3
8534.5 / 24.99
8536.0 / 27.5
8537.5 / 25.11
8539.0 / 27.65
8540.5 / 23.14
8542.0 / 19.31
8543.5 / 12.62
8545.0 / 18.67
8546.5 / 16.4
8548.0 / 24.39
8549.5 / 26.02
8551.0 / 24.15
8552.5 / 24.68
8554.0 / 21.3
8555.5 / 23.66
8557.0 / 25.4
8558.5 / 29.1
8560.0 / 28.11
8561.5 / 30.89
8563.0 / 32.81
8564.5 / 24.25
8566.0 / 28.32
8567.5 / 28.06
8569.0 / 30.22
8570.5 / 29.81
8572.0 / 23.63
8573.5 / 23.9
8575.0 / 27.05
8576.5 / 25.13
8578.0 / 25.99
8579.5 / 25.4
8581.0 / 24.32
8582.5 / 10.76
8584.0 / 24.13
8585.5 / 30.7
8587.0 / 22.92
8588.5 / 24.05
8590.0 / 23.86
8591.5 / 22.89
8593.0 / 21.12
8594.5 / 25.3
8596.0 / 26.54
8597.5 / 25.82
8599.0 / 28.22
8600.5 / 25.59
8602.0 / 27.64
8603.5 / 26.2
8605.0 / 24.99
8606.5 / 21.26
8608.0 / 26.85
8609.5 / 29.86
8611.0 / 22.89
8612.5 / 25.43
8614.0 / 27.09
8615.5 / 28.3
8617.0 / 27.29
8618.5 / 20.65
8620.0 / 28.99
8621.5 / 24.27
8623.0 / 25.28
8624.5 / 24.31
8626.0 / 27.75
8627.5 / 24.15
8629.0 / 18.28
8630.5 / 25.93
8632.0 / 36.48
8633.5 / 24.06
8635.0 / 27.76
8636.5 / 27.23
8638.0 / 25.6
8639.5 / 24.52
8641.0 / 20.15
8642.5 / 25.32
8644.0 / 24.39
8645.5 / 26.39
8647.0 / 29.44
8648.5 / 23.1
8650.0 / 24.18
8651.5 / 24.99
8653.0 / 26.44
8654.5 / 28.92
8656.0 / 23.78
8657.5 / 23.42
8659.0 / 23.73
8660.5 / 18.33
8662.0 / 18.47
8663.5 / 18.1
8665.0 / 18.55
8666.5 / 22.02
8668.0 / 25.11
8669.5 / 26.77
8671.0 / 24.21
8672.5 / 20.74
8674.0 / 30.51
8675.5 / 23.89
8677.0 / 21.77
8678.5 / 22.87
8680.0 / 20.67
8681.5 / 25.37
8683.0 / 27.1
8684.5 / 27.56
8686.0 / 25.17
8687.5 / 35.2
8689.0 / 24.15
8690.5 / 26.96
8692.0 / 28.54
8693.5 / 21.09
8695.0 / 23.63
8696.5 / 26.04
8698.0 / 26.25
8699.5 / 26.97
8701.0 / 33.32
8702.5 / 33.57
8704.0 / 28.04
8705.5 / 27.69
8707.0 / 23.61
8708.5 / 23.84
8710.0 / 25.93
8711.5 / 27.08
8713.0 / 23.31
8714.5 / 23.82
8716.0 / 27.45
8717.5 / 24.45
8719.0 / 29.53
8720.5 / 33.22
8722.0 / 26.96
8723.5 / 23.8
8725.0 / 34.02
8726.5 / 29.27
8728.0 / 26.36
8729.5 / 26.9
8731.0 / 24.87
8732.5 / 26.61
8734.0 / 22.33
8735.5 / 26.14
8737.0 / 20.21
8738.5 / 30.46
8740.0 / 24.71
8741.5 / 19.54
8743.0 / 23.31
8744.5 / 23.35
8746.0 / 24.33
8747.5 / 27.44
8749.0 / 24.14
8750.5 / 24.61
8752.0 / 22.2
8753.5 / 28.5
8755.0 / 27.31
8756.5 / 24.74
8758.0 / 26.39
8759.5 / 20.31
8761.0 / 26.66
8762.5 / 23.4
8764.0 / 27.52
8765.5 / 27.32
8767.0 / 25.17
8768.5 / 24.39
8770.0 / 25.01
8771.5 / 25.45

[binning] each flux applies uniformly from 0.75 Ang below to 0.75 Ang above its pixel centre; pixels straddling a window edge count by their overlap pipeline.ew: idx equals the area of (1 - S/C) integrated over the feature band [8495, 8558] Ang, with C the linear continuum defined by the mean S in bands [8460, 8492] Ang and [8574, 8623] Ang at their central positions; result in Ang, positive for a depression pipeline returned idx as 7.8 Ang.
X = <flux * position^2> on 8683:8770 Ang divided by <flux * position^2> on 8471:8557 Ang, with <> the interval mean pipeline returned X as 1.2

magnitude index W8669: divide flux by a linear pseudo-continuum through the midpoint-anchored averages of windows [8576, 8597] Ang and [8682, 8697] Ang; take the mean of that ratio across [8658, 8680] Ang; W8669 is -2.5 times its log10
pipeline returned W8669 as 0.159 mag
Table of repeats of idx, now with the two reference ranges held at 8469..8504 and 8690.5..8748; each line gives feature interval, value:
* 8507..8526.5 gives 1.8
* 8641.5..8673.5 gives 2.9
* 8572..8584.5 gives 1.1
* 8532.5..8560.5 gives 2.4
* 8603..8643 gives 0.4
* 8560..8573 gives -1.4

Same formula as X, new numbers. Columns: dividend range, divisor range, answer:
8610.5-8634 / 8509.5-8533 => 1.20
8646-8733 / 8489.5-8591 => 1.10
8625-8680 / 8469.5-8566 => 1.04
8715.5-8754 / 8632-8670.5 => 1.09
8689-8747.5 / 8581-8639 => 1.06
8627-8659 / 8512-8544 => 1.19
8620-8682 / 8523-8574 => 1.04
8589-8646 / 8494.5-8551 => 1.12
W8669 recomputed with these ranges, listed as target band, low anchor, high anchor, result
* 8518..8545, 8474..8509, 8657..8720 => 0.14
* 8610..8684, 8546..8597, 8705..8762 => 0.03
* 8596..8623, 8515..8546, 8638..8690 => -0.12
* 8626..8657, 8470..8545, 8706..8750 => -0.03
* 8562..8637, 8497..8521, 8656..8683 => -0.08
